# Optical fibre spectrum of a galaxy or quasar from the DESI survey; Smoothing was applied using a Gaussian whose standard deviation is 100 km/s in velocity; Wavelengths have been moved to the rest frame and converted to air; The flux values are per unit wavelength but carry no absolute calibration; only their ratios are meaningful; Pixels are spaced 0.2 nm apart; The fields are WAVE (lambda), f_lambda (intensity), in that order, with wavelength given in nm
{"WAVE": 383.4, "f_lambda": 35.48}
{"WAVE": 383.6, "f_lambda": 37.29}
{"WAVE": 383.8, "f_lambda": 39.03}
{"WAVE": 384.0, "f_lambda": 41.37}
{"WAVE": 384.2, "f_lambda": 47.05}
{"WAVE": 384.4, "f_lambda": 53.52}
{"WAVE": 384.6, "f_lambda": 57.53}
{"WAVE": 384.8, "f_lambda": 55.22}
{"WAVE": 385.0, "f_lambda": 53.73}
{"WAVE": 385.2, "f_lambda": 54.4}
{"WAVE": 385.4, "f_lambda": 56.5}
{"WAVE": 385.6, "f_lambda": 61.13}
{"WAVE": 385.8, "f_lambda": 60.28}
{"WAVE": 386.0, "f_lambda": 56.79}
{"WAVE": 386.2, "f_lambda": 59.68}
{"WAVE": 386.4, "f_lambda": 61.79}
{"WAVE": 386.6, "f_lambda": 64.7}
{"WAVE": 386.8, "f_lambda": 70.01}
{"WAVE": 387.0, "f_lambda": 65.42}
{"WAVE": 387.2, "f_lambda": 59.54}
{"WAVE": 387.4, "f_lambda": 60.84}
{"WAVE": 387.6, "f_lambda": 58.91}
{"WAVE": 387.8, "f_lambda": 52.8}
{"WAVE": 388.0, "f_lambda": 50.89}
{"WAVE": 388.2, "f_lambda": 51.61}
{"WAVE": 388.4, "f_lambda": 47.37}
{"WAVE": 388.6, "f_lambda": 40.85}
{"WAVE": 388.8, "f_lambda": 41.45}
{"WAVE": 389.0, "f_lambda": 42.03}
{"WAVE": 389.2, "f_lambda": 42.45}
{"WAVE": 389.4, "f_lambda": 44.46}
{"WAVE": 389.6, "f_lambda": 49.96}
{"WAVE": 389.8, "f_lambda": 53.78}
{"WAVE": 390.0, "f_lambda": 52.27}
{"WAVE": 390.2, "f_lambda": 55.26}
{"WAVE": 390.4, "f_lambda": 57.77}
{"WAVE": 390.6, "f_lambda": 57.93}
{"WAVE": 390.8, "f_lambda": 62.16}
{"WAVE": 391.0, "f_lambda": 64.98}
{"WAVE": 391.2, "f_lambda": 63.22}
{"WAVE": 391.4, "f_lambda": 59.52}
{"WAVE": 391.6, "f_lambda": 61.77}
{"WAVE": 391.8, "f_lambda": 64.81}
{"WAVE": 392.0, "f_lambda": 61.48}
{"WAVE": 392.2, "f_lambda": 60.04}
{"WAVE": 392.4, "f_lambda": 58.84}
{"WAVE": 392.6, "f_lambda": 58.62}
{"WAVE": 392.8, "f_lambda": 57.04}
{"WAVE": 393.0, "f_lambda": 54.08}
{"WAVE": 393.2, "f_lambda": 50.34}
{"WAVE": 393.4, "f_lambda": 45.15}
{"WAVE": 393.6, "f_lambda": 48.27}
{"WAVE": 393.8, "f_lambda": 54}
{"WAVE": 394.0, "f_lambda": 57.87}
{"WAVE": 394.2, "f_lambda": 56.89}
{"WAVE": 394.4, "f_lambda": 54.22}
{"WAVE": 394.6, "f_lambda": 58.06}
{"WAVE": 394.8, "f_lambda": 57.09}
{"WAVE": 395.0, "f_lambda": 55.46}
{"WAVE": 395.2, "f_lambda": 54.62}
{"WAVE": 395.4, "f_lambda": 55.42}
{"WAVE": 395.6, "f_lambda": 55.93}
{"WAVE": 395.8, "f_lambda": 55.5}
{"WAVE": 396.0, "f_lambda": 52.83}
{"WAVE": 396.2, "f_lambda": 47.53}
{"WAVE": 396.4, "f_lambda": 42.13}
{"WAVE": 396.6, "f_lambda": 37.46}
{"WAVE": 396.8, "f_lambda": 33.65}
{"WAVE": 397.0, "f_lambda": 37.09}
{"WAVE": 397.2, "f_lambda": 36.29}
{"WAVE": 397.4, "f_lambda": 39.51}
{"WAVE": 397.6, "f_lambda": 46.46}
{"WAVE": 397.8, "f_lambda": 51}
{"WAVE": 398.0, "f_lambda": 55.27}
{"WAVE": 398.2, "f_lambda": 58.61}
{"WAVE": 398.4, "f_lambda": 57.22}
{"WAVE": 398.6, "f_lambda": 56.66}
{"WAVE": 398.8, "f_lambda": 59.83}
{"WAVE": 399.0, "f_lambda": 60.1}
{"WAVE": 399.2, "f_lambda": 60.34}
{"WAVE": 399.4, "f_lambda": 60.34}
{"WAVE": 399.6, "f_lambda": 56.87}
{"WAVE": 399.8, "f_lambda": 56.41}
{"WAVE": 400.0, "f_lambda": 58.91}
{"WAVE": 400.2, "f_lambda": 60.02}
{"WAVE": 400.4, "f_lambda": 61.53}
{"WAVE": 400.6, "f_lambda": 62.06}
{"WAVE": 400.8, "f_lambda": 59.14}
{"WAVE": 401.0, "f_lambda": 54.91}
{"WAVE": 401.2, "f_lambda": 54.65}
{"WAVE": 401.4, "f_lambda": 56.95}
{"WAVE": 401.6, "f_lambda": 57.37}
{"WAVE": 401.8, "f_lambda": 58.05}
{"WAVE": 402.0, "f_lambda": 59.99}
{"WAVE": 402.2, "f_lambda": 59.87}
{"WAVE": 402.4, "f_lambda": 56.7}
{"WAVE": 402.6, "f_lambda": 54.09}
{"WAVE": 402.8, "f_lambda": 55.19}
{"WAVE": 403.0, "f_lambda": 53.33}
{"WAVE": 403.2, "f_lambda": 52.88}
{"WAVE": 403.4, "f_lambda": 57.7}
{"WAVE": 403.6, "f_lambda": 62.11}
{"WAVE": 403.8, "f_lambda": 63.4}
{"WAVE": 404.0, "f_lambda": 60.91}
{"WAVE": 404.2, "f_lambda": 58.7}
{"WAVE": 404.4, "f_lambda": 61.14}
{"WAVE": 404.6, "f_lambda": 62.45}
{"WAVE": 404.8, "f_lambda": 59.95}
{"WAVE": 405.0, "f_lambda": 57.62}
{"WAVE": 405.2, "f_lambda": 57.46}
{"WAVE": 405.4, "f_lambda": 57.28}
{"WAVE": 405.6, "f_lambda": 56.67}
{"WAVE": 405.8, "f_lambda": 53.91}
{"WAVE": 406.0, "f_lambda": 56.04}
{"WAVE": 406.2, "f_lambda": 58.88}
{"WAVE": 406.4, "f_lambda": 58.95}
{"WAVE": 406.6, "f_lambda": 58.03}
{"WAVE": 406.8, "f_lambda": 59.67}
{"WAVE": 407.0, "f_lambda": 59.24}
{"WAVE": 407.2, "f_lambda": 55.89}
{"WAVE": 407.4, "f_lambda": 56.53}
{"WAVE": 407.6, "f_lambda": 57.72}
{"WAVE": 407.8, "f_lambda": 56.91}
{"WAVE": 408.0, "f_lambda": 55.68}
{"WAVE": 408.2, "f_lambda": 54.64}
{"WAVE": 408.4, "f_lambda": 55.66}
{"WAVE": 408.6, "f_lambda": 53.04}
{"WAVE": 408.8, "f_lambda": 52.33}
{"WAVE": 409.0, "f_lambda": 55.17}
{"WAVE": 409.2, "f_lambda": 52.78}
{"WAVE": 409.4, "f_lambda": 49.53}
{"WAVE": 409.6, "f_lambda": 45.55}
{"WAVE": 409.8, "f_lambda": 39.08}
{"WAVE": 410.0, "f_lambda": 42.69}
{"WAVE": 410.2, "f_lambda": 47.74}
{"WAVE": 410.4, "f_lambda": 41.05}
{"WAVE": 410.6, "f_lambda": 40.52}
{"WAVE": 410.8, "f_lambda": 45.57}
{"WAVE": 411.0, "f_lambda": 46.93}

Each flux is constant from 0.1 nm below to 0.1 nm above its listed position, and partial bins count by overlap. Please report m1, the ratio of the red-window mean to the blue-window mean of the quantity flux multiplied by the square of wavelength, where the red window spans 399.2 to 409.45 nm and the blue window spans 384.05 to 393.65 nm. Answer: 1.1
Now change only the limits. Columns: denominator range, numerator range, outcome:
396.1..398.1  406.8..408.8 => 1.39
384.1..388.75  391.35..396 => 1.03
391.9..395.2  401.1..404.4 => 1.09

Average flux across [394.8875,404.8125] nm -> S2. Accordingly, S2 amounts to 54.8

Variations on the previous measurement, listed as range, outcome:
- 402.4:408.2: 57.7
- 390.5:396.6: 55.9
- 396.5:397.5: 36.8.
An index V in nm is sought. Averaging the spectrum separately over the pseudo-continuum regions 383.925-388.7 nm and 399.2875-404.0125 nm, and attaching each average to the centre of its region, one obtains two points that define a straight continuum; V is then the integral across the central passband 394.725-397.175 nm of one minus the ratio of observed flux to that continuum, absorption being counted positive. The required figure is 0.385 nm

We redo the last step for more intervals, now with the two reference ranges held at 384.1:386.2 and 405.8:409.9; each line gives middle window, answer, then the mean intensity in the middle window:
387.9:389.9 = 0.328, 46.5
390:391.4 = -0.103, 59.6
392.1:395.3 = 0.017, 55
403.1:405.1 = -0.180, 59.7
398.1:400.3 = -0.145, 58.7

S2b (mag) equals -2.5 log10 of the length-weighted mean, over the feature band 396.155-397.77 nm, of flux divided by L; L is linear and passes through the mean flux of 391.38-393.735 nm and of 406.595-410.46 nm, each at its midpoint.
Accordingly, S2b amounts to 0.35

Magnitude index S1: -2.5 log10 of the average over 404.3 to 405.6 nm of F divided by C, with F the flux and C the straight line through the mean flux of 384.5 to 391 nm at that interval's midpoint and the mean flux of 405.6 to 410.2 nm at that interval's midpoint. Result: -0.096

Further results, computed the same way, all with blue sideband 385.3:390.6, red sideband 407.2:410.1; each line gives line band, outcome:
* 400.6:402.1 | -0.09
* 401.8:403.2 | -0.07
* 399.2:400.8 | -0.12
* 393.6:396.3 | -0.02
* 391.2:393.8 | -0.05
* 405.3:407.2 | -0.10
